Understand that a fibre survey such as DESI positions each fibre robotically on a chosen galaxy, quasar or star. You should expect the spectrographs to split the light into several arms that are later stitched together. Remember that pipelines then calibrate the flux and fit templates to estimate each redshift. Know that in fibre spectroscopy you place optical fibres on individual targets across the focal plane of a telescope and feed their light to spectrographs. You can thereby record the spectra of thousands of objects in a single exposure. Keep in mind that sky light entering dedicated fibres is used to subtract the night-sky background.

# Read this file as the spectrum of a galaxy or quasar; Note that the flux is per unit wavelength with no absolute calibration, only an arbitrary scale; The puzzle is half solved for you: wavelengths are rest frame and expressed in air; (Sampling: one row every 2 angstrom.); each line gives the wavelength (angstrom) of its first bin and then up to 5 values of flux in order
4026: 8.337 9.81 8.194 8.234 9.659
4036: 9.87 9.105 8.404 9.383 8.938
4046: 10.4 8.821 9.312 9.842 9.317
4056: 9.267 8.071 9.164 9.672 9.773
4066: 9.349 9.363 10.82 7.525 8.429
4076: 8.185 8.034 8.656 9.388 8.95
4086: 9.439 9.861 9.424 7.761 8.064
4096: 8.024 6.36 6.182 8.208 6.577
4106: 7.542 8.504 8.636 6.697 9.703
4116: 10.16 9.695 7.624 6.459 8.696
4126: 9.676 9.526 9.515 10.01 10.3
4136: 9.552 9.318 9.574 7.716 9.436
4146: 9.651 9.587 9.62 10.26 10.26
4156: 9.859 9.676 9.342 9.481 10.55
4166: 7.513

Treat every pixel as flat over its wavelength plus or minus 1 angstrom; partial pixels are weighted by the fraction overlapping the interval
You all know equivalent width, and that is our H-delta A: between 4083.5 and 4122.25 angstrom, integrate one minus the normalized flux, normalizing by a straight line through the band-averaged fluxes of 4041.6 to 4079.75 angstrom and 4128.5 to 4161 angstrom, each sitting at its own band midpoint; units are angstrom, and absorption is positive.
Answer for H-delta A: 4.7 angstrom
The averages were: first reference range 9.13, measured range 8.22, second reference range 9.6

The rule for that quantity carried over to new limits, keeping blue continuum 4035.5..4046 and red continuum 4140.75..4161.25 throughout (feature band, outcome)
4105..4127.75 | 2.2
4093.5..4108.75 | 3.3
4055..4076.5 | 0.5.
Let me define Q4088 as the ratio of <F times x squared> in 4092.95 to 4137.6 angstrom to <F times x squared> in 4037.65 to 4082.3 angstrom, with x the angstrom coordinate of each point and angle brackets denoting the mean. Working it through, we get 0.96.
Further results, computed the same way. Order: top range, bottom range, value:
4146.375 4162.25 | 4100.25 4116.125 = 1.24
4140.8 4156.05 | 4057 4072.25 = 1.07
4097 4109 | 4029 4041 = 0.84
